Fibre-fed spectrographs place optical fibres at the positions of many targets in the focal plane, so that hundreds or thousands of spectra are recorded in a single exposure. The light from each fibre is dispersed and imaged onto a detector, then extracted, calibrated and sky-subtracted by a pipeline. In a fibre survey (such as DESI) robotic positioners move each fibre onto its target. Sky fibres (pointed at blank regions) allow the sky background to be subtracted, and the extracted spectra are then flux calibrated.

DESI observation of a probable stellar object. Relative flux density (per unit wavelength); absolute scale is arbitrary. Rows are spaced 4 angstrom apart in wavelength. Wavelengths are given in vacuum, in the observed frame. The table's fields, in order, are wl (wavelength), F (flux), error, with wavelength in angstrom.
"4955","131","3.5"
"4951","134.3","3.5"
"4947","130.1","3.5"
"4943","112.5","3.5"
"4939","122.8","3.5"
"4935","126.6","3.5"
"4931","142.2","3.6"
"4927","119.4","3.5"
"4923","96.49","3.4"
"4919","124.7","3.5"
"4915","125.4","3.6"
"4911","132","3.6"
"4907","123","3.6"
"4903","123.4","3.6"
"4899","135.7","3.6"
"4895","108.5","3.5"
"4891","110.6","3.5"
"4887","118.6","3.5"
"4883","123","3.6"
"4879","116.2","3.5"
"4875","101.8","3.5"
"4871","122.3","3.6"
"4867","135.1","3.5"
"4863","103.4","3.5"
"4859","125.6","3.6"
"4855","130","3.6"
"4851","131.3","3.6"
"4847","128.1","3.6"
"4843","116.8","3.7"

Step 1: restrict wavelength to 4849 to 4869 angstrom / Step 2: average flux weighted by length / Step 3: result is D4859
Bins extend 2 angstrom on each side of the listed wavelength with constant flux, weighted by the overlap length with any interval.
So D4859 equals 125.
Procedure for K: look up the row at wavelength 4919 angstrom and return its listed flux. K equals 124.7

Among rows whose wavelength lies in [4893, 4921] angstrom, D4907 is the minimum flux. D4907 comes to 108.5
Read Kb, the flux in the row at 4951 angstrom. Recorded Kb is 134.3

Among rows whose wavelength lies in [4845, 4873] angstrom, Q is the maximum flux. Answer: 135.1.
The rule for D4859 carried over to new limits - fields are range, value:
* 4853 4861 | 128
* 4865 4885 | 120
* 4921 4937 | 121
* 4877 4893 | 117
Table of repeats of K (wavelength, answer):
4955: 131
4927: 119.4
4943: 112.5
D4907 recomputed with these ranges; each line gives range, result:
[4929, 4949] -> 112.5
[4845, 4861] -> 125.6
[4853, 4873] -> 103.4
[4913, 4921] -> 124.7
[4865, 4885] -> 101.8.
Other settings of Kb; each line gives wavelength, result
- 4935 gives 126.6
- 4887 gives 118.6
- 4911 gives 132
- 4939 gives 122.8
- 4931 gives 142.2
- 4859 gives 125.6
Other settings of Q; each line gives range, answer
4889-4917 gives 135.7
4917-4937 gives 142.2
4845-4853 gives 131.3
